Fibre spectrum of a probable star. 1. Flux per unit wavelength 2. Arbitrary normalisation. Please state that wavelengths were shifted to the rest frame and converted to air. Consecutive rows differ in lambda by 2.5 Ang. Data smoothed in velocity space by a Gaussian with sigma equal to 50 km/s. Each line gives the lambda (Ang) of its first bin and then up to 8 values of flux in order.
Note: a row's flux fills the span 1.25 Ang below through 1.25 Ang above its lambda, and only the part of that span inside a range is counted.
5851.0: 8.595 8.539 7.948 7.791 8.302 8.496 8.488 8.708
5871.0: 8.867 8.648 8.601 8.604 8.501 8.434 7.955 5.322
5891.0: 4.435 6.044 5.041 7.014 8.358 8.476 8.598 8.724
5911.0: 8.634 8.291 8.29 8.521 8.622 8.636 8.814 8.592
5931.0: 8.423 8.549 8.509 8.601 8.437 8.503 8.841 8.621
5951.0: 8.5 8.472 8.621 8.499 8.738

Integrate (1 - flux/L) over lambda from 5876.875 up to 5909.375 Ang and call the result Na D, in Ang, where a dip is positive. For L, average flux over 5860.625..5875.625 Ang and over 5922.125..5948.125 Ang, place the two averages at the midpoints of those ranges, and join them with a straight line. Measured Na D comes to 4.7 Ang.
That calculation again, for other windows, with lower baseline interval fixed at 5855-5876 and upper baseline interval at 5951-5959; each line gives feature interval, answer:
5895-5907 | 1.3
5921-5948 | -0.3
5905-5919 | 0.0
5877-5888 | 0.4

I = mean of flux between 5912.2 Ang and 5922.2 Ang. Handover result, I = 8.43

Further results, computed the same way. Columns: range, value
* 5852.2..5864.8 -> 8.22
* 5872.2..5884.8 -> 8.56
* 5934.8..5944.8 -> 8.51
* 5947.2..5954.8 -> 8.53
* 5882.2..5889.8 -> 7.23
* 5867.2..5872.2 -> 8.78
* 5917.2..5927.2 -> 8.65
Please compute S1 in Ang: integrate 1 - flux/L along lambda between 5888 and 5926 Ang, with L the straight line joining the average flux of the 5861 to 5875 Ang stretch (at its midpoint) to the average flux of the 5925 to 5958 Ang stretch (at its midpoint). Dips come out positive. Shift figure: 4.3 Ang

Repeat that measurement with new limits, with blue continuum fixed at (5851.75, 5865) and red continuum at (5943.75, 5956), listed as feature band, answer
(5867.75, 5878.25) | -0.5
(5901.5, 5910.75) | -0.2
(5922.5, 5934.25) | -0.1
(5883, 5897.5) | 3.9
